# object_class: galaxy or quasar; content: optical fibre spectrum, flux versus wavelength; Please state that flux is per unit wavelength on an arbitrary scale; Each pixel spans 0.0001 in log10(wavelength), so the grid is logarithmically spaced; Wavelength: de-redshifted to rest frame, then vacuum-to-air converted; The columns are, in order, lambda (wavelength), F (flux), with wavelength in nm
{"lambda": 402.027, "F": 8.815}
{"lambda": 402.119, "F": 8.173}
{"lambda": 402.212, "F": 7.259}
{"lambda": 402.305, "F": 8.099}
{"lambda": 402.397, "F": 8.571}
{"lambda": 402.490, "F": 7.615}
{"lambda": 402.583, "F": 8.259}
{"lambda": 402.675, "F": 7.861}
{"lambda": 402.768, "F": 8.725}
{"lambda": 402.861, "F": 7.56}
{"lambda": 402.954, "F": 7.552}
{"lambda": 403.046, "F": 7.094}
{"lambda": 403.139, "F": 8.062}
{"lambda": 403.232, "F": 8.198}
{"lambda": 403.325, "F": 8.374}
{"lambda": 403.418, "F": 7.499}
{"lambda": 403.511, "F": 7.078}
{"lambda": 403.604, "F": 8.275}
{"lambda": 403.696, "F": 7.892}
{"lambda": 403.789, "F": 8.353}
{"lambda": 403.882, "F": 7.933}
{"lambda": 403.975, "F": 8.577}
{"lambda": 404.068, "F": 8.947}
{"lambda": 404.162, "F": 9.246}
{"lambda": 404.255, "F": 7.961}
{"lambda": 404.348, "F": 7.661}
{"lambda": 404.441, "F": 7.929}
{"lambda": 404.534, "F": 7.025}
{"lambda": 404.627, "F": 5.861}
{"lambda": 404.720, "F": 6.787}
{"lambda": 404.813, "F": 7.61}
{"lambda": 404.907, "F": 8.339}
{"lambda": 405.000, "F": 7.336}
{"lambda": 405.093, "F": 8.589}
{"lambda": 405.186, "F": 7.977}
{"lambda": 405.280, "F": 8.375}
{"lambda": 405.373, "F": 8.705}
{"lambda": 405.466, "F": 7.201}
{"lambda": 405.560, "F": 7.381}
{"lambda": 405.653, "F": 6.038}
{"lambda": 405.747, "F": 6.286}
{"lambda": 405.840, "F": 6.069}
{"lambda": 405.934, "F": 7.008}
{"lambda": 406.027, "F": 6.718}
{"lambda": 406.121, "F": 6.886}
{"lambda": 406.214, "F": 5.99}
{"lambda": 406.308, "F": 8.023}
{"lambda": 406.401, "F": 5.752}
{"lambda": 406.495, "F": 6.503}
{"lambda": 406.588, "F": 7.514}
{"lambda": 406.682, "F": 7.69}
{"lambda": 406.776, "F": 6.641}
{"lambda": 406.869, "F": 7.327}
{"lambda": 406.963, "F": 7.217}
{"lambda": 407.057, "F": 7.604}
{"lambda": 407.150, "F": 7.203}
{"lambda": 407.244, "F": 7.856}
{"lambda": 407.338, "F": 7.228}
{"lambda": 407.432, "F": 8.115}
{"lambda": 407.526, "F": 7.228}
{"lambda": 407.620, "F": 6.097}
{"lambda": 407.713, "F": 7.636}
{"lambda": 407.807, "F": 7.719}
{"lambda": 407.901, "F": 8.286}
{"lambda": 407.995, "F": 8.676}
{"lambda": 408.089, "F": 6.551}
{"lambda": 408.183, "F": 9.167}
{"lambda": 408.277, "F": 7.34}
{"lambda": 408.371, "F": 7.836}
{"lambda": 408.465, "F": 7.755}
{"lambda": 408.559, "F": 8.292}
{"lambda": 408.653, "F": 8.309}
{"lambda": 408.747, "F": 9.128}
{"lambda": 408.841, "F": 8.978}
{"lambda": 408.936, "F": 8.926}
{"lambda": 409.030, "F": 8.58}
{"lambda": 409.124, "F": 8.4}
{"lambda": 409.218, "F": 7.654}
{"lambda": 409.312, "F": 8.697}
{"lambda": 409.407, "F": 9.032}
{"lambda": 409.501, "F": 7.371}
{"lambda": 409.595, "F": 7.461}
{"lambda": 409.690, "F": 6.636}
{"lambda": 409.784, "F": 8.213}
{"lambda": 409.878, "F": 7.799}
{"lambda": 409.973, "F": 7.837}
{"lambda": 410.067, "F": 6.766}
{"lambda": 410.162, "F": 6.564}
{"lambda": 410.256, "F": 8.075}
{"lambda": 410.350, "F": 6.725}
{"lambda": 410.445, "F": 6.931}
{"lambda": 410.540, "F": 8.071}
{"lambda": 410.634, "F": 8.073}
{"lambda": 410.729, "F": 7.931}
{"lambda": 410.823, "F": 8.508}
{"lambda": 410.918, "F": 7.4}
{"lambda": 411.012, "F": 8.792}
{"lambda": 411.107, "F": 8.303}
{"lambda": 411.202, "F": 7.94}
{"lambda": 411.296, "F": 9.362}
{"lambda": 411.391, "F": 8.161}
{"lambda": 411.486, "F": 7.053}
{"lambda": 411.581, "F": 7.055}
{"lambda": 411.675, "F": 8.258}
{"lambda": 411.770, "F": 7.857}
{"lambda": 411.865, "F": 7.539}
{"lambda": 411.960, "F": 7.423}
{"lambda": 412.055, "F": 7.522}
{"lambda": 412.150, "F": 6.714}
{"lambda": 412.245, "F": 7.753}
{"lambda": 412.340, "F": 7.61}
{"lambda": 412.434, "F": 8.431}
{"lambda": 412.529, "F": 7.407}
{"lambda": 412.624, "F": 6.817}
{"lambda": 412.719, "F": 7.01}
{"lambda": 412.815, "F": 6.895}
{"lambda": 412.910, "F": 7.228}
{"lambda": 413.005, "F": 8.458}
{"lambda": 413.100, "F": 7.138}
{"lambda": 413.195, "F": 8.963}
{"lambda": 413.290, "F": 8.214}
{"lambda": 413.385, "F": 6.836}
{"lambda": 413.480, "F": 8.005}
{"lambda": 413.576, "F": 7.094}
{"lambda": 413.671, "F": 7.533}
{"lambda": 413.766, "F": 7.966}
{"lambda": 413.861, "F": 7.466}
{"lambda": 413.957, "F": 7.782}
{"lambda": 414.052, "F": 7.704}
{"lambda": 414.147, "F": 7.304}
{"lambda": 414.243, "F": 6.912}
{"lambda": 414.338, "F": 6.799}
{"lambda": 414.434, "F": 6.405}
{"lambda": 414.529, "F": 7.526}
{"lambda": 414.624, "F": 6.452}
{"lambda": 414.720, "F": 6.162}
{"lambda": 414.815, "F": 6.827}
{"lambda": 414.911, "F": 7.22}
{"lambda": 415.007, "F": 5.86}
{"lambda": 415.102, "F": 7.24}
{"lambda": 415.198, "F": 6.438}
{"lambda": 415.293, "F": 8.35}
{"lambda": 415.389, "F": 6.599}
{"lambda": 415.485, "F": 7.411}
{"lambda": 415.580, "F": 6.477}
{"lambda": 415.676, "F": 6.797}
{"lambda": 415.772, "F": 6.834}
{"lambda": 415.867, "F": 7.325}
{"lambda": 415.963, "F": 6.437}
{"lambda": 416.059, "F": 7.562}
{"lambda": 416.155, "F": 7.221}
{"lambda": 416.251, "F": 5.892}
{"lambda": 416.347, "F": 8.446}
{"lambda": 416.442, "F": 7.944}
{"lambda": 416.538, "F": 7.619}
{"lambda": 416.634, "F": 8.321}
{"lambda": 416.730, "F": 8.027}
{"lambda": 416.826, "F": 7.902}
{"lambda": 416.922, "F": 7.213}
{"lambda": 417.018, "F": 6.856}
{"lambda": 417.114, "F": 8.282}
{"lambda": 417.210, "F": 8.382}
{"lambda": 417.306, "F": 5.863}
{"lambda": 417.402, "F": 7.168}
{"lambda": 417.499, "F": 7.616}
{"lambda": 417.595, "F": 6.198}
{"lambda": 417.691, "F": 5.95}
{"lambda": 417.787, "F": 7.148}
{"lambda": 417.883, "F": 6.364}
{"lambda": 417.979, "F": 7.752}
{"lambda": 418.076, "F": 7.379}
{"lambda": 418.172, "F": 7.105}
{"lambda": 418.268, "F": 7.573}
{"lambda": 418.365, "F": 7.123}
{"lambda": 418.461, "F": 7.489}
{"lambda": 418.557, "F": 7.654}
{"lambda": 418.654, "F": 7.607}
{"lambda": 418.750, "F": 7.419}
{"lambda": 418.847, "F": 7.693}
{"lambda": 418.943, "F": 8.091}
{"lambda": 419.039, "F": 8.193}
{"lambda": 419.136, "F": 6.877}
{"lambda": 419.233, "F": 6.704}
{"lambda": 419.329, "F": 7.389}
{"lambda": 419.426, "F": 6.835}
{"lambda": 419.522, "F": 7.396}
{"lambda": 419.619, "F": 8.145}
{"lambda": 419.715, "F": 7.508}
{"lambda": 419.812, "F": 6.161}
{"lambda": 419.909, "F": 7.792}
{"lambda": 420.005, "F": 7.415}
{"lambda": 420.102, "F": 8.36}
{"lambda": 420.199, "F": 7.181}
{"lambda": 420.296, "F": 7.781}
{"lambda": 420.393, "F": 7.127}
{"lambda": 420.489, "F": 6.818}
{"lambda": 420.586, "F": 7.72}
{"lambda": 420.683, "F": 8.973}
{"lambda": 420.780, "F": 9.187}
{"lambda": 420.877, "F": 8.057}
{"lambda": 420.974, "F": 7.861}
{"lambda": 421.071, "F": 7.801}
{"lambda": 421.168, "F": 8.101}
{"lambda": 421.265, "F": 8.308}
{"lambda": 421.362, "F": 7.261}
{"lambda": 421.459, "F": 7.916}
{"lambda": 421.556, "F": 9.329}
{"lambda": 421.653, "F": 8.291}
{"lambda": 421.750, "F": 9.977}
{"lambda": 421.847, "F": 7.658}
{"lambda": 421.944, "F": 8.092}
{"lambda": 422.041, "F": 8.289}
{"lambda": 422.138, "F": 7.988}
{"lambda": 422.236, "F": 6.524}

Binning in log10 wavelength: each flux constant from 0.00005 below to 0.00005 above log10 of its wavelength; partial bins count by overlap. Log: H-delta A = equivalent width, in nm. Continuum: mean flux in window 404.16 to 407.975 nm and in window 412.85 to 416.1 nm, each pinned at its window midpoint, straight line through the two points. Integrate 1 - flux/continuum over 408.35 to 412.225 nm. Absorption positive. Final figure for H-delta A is -0.34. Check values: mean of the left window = 7.32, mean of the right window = 7.21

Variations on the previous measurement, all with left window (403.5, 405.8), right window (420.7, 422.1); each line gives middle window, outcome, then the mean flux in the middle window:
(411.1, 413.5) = 0.10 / 7.68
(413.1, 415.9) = 0.31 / 7.19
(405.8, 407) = 0.14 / 6.87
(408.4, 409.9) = -0.06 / 8.21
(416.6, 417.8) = 0.13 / 7.29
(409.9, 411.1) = 0.04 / 7.66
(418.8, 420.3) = 0.14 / 7.46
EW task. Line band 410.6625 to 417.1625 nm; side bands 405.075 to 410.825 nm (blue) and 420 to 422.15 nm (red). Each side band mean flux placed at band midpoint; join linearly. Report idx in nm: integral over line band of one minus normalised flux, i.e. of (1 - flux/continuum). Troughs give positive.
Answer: 0.30 nm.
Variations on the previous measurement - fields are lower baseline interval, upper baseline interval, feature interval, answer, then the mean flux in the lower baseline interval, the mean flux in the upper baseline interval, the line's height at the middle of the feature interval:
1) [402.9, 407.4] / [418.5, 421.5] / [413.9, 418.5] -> 0.28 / 7.49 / 7.65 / 7.61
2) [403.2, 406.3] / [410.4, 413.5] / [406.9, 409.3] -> -0.08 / 7.58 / 7.75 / 7.66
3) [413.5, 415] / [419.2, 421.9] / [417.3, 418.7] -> 0.08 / 7.12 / 7.83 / 7.54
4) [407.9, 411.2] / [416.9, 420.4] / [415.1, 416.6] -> 0.07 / 7.97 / 7.32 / 7.52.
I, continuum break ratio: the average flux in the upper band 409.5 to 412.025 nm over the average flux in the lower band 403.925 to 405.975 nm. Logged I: 1.02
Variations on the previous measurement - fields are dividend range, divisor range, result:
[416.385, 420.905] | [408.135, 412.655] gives 0.95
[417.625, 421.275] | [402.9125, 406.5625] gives 1.00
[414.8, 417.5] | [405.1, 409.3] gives 0.96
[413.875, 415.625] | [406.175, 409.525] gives 0.90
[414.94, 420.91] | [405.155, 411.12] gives 0.97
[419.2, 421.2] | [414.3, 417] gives 1.07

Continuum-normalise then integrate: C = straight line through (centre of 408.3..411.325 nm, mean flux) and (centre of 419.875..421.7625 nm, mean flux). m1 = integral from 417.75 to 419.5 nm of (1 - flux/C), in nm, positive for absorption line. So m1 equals 0.145 nm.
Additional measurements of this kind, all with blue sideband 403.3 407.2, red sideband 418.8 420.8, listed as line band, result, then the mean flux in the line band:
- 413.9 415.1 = 0.095 nm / 6.93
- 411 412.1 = -0.060 nm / 7.91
